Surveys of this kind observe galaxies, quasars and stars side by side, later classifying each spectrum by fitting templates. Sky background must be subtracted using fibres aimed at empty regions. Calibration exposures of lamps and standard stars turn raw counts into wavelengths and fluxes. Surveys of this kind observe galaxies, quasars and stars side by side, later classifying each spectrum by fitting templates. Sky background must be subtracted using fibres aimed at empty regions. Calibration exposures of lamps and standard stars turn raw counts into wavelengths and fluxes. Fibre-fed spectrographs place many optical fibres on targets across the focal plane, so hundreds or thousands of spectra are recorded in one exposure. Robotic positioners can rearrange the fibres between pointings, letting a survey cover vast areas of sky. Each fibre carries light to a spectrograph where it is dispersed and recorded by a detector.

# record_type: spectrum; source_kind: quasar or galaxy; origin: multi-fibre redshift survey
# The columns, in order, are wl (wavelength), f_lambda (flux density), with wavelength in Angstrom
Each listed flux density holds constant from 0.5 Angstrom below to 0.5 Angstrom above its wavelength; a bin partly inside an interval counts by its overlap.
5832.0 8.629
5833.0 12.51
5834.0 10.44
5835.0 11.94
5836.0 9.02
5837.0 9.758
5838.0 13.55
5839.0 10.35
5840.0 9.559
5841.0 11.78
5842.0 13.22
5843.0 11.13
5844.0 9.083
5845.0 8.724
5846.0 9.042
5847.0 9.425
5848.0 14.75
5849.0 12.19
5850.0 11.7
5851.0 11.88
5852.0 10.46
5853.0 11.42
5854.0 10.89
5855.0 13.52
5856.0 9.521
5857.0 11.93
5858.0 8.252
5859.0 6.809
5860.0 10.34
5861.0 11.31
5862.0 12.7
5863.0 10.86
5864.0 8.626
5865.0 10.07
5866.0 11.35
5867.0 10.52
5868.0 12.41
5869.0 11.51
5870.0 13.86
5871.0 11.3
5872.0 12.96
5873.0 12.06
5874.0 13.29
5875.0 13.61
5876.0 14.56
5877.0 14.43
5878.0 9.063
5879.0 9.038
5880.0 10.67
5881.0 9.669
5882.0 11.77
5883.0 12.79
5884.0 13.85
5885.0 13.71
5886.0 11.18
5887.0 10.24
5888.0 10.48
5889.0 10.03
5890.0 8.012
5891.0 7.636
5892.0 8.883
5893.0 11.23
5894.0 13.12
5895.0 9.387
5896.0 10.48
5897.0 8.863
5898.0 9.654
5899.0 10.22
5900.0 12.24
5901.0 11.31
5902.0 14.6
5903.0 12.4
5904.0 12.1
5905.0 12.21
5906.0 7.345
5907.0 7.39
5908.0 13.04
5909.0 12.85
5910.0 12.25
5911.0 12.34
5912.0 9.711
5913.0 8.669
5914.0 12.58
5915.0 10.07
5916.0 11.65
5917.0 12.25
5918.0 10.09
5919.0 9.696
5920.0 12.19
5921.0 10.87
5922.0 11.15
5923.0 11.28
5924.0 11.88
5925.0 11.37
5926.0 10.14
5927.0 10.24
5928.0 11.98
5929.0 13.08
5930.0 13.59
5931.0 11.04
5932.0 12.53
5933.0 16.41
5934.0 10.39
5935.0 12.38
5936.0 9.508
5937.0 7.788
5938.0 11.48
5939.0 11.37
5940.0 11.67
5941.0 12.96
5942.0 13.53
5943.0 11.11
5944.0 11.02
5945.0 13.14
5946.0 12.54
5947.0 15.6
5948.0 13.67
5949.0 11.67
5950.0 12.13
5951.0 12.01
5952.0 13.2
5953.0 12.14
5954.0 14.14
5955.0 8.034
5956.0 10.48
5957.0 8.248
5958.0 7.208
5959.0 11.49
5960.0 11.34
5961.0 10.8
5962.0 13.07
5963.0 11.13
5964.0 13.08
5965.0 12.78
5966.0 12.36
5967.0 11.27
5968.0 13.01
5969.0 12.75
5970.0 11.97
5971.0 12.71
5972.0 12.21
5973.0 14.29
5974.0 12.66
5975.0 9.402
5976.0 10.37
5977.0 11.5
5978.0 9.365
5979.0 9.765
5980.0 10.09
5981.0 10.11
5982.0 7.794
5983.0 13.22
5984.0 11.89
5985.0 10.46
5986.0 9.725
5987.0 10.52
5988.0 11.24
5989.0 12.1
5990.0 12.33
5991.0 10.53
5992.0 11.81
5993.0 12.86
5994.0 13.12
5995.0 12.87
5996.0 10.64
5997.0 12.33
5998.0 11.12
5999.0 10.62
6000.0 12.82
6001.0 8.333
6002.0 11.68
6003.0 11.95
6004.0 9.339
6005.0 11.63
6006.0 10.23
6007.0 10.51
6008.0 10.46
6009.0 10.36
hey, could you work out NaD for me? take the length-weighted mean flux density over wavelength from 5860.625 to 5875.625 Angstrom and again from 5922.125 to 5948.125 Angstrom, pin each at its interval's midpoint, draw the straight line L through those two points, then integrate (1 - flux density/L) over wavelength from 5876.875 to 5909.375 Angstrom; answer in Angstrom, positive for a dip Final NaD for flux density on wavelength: 2.72 Angstrom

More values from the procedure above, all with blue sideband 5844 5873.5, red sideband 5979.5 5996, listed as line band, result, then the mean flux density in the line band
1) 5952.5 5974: -0.85 Angstrom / 11.7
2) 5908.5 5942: -0.97 Angstrom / 11.5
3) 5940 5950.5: -1.41 Angstrom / 12.7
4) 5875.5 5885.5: -0.81 Angstrom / 12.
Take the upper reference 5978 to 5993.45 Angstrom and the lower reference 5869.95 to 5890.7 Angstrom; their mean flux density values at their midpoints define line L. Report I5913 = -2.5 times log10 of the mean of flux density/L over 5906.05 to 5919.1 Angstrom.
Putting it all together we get 0.05 mag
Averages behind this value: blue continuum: 11.7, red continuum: 10.9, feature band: 10.9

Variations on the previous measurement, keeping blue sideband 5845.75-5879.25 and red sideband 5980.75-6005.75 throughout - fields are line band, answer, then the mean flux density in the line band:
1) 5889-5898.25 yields 0.17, 9.72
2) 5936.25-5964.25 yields -0.03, 11.6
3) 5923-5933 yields -0.06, 12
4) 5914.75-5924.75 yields 0.02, 11.1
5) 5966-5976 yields -0.08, 12.2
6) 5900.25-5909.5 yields -0.02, 11.5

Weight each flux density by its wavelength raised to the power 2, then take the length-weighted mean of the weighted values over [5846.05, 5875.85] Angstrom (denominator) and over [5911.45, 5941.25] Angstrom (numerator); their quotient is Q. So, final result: 1.0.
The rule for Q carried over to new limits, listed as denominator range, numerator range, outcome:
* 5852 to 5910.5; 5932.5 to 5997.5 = 1.07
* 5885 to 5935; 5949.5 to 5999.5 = 1.05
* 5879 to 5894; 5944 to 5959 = 1.11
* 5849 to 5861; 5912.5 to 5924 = 1.05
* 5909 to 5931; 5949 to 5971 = 1.04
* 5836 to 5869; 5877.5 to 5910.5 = 1.02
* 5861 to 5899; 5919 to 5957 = 1.08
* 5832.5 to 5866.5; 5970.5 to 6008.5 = 1.08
